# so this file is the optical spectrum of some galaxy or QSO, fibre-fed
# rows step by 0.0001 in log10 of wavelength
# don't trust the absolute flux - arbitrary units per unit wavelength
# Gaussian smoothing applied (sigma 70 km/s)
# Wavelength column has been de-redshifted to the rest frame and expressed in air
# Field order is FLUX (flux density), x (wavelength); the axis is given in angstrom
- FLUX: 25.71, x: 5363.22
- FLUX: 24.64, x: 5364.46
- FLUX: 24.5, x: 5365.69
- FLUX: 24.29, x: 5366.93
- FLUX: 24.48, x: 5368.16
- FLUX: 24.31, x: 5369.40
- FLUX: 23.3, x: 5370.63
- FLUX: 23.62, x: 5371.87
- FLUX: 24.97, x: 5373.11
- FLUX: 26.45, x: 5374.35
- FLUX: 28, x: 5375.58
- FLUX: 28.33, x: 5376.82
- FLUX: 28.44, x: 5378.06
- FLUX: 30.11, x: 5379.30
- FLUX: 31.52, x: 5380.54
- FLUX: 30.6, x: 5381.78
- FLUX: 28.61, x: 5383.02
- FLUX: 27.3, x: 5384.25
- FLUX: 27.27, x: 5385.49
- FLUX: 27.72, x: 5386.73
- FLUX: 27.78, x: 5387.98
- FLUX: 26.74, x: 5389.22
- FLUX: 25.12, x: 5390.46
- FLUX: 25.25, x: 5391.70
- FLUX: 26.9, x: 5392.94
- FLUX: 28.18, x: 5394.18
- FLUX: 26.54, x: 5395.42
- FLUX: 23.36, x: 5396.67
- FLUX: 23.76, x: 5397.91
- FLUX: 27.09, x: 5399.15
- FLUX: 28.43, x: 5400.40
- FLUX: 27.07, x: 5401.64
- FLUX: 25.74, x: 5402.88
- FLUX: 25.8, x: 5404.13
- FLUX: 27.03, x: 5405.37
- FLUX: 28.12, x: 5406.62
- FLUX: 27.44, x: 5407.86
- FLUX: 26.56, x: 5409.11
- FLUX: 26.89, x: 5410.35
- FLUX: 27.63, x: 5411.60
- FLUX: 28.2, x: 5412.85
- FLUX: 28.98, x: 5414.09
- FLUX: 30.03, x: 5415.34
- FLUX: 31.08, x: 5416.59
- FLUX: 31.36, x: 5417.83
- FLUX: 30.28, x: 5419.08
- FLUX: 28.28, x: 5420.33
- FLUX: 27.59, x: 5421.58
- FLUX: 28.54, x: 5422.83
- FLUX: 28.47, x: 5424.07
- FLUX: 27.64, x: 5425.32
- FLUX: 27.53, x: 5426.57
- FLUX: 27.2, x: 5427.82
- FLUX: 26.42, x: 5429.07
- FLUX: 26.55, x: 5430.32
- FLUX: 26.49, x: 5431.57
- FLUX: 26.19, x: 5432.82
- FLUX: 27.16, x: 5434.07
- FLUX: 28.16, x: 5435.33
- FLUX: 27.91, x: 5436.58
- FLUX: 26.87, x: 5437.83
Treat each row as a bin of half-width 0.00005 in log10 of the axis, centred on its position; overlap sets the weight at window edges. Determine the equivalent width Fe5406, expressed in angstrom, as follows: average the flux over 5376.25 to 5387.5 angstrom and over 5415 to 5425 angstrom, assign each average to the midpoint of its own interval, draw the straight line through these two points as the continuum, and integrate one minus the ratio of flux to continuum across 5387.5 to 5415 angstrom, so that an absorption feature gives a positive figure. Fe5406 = 2.2 angstrom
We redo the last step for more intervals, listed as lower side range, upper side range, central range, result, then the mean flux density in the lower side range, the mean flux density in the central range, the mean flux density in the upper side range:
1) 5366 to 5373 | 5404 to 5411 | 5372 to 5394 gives -2.2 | 24.1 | 27.6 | 27.1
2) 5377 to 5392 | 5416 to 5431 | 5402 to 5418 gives 0.2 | 28.1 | 28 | 28.4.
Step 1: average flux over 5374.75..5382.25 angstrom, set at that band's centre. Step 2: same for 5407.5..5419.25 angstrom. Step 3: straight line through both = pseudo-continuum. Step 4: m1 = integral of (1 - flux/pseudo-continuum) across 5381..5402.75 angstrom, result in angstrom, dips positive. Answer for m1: 1.7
